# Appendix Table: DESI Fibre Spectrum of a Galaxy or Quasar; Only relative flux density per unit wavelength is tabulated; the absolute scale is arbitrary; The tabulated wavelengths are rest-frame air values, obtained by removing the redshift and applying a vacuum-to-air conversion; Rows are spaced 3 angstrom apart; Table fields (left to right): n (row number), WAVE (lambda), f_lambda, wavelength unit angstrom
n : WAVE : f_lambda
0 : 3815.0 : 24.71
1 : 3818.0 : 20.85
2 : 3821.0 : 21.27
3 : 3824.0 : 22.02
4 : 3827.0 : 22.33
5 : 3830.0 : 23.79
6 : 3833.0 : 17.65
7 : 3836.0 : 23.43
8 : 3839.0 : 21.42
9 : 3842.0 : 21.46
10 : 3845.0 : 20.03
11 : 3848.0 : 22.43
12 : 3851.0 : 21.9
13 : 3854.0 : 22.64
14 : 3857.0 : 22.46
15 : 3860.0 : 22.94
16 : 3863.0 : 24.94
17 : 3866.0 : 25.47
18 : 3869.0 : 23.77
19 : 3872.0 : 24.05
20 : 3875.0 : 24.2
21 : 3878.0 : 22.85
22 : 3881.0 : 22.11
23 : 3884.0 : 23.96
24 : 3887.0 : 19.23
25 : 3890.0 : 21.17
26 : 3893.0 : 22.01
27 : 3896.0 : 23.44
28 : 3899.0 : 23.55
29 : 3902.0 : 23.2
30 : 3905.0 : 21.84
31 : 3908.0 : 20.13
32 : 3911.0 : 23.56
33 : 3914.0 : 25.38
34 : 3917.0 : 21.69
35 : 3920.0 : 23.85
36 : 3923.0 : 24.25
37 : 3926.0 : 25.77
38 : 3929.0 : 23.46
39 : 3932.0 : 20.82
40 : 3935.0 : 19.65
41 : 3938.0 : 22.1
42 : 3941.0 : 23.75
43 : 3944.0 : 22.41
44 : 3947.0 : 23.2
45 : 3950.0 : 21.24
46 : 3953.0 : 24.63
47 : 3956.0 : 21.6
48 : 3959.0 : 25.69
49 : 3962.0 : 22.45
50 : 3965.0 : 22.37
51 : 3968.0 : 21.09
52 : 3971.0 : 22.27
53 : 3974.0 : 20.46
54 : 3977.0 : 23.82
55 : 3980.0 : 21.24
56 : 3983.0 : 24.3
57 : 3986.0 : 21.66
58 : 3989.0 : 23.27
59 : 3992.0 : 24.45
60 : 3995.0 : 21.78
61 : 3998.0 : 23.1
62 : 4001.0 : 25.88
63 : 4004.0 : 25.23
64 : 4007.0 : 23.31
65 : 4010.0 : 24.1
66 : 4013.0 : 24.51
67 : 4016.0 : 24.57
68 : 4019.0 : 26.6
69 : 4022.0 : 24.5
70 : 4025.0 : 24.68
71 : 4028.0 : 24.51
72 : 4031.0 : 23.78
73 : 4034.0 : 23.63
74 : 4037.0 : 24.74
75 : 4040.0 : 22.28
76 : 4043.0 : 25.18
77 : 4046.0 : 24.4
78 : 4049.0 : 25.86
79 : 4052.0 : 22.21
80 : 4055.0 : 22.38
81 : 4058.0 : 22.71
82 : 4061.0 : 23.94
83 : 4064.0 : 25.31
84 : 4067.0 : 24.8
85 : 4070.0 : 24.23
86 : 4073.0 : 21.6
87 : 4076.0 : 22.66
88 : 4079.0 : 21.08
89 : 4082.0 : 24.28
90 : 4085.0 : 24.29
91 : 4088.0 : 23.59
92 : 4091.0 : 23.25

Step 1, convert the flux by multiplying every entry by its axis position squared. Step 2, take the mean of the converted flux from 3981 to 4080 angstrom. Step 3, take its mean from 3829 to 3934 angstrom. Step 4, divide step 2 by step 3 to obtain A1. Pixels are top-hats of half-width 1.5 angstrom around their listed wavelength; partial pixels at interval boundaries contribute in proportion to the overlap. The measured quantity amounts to 1.13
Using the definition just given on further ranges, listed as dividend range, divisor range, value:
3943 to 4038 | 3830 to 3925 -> 1.10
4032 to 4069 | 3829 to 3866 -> 1.20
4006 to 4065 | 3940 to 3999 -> 1.10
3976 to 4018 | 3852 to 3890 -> 1.09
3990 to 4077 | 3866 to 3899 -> 1.14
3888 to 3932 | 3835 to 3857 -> 1.08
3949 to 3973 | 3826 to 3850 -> 1.12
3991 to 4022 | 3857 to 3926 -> 1.12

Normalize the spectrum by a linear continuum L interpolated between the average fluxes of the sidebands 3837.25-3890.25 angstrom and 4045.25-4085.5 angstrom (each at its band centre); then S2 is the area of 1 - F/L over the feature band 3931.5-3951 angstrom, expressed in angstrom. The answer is 0.9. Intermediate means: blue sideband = 22.7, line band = 22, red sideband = 23.5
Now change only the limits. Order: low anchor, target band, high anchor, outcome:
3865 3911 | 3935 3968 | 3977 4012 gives 0.7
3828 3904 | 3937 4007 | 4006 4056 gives 1.9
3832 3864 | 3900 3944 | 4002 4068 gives 0.1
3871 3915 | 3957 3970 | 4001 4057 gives 0.4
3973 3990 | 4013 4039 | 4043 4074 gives -1.5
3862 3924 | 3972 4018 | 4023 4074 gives 0.3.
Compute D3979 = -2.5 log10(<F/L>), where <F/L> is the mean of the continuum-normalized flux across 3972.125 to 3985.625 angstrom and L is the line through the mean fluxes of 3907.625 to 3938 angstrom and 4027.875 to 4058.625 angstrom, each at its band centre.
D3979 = 0.04 mag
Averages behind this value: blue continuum 22.9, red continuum 23.8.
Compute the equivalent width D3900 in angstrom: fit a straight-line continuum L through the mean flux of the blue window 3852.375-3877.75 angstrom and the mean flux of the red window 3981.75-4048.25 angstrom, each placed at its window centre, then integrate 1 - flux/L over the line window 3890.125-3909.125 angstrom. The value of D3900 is 1.2 angstrom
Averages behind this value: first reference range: 23.8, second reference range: 24.1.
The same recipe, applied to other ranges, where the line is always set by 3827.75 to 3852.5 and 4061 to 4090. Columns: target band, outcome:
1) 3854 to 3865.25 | -0.92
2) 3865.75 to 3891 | -1.19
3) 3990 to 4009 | -0.86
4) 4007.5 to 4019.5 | -0.86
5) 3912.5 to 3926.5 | -1.17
